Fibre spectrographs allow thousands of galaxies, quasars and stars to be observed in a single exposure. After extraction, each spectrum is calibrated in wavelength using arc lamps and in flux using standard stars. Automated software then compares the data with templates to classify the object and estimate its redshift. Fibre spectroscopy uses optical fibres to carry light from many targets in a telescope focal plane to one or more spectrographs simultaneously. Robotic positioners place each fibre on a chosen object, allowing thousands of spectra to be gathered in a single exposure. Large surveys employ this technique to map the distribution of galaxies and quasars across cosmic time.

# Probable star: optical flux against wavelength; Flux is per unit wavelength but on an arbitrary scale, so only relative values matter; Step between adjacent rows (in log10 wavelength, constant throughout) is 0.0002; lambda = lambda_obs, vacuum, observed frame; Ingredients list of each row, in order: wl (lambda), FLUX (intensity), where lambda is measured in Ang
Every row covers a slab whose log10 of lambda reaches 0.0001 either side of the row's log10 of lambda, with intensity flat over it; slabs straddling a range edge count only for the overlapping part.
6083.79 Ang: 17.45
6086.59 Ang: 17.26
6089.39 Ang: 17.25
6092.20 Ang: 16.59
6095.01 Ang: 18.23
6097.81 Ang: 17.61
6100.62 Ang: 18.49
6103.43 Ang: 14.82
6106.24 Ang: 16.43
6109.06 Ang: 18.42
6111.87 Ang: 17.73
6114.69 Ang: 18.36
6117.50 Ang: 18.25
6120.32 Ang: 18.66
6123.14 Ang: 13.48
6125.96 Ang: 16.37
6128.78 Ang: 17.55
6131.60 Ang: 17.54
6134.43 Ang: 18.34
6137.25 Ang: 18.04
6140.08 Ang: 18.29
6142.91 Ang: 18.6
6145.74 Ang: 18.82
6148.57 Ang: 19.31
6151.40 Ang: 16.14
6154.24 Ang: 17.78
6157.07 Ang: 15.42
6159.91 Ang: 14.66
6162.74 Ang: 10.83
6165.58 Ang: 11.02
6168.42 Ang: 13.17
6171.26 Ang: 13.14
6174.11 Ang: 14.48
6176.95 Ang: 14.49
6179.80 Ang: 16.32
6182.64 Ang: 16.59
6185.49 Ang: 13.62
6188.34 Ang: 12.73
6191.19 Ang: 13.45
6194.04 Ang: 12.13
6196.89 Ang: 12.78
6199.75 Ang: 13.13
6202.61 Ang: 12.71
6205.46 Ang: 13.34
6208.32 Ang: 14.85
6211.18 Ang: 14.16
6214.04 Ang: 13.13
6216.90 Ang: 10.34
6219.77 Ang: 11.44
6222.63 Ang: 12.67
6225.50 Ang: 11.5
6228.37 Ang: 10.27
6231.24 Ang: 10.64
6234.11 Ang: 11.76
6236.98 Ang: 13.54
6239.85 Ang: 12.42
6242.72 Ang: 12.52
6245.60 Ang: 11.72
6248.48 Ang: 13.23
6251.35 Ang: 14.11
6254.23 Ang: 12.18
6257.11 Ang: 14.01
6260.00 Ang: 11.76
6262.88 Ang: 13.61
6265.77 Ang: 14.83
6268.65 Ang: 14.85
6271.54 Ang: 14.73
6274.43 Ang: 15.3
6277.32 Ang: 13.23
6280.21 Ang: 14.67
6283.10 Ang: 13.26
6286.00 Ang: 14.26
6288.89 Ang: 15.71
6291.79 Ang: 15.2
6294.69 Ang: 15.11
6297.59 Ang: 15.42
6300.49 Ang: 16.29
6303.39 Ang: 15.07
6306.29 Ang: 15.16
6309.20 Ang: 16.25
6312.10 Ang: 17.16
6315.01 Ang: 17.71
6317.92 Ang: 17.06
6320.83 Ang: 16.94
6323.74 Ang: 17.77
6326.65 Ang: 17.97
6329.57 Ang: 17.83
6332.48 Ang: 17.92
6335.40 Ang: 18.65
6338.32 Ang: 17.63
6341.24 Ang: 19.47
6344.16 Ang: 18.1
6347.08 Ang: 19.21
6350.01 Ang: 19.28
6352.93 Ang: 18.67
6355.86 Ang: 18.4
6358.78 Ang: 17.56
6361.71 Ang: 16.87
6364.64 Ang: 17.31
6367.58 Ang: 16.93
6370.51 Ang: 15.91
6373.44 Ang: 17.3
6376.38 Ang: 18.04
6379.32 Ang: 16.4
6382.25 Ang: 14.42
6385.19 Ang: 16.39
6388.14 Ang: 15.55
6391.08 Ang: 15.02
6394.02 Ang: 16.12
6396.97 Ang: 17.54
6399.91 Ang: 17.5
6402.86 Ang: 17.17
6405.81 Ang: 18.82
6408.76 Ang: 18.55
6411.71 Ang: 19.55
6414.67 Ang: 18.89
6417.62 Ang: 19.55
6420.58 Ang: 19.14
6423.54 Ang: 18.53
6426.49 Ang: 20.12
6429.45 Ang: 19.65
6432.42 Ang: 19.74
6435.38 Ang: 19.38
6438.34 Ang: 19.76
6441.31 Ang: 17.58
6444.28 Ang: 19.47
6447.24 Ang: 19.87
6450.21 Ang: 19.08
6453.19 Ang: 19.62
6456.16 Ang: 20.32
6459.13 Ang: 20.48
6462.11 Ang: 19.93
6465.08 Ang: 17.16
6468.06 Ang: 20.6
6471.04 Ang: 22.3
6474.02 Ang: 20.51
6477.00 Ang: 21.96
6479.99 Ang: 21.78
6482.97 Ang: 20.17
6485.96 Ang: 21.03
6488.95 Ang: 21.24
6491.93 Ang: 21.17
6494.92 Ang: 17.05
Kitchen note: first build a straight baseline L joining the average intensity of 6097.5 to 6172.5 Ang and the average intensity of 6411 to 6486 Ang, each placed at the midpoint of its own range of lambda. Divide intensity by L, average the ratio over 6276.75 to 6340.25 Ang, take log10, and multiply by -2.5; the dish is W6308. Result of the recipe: 0.13 mag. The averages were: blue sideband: 16.6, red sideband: 19.8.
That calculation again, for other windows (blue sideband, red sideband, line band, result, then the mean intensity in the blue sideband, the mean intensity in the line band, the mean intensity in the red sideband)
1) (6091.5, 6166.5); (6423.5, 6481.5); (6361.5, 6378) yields 0.13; 16.9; 17.1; 19.9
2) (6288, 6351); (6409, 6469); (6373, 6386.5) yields 0.11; 17.1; 16.5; 19.4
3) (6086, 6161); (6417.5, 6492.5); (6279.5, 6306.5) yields 0.24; 17.4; 15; 20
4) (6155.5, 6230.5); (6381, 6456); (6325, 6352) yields -0.12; 13.2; 18.5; 18.3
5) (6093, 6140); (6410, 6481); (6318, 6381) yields 0.08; 17.4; 17.8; 19.8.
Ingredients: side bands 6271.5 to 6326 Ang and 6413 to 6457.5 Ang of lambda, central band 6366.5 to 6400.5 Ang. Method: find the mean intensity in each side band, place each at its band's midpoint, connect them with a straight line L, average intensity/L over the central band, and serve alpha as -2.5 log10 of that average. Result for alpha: 0.10 mag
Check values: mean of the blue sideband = 15.7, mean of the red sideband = 19.4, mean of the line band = 16.4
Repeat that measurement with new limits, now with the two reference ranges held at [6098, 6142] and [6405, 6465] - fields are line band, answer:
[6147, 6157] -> 0.009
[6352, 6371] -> 0.089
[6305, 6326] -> 0.104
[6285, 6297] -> 0.217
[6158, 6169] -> 0.376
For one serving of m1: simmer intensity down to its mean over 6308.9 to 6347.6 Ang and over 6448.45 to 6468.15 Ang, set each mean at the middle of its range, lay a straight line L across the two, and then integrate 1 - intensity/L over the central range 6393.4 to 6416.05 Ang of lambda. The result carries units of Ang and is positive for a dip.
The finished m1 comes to 0.9 Ang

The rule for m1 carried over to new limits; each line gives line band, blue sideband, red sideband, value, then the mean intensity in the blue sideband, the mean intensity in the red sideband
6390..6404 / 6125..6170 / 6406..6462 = 1.70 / 16.4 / 19.4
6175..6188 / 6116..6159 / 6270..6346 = 1.64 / 17.5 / 16.3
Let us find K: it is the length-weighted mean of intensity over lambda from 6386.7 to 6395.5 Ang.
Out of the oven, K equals 15.6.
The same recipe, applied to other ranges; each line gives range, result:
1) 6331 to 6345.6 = 18.4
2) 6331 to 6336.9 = 18.3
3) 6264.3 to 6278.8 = 14.6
